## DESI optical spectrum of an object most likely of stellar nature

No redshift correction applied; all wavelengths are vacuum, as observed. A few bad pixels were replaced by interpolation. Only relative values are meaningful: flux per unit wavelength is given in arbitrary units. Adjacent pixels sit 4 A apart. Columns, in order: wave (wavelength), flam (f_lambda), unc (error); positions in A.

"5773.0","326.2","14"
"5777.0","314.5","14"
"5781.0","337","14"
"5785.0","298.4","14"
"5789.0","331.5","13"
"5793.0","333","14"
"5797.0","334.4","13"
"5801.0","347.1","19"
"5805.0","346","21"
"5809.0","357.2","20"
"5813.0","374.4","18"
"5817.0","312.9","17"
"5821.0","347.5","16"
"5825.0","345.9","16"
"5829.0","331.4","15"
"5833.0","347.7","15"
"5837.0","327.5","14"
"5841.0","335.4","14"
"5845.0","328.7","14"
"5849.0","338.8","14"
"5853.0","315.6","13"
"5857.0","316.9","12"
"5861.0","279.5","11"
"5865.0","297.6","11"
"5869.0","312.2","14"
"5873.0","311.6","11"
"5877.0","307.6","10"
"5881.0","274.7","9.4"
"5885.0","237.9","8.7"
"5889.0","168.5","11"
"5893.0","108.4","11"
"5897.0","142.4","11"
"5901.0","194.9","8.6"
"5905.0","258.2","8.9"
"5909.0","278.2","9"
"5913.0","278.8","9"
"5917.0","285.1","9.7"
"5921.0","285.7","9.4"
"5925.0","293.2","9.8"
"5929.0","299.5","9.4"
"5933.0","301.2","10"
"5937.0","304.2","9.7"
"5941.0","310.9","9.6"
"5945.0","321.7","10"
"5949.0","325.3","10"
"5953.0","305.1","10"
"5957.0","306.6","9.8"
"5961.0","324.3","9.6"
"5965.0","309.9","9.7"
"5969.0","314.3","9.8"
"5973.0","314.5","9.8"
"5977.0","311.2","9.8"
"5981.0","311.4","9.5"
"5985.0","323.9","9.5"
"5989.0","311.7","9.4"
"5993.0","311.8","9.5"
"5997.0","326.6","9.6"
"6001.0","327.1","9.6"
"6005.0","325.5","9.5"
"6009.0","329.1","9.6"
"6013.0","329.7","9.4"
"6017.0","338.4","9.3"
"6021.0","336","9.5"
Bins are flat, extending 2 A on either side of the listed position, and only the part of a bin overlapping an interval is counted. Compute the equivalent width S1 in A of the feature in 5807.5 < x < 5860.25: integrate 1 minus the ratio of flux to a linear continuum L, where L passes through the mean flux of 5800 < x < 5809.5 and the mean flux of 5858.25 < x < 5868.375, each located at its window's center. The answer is -2.3 A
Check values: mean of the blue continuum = 349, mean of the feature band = 335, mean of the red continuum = 294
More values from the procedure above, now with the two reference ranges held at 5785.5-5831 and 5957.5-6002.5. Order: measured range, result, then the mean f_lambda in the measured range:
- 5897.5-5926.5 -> 5.79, 261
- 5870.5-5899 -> 9.24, 223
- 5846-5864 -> 1.15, 313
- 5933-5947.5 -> 0.49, 311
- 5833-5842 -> 0.05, 335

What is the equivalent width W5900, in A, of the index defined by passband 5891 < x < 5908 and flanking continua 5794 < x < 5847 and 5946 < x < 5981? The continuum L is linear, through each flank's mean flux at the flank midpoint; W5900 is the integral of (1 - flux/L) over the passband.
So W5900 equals 7.5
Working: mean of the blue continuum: 341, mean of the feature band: 182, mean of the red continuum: 314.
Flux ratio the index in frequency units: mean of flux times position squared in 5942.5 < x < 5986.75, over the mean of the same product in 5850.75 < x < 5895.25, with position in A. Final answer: 1.2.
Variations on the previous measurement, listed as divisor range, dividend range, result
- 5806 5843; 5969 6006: 0.98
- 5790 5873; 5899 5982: 0.93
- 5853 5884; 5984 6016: 1.13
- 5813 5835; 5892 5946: 0.80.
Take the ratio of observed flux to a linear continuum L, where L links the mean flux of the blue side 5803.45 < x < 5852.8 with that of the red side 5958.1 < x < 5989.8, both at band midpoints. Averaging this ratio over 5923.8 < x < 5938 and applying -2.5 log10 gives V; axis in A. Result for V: 0.08 mag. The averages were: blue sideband 340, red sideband 315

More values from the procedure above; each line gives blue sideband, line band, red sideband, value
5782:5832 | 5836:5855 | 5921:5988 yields 0.01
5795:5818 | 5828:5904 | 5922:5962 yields 0.19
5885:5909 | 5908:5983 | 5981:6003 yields -0.20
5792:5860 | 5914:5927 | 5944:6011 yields 0.13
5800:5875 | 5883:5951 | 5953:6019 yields 0.25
